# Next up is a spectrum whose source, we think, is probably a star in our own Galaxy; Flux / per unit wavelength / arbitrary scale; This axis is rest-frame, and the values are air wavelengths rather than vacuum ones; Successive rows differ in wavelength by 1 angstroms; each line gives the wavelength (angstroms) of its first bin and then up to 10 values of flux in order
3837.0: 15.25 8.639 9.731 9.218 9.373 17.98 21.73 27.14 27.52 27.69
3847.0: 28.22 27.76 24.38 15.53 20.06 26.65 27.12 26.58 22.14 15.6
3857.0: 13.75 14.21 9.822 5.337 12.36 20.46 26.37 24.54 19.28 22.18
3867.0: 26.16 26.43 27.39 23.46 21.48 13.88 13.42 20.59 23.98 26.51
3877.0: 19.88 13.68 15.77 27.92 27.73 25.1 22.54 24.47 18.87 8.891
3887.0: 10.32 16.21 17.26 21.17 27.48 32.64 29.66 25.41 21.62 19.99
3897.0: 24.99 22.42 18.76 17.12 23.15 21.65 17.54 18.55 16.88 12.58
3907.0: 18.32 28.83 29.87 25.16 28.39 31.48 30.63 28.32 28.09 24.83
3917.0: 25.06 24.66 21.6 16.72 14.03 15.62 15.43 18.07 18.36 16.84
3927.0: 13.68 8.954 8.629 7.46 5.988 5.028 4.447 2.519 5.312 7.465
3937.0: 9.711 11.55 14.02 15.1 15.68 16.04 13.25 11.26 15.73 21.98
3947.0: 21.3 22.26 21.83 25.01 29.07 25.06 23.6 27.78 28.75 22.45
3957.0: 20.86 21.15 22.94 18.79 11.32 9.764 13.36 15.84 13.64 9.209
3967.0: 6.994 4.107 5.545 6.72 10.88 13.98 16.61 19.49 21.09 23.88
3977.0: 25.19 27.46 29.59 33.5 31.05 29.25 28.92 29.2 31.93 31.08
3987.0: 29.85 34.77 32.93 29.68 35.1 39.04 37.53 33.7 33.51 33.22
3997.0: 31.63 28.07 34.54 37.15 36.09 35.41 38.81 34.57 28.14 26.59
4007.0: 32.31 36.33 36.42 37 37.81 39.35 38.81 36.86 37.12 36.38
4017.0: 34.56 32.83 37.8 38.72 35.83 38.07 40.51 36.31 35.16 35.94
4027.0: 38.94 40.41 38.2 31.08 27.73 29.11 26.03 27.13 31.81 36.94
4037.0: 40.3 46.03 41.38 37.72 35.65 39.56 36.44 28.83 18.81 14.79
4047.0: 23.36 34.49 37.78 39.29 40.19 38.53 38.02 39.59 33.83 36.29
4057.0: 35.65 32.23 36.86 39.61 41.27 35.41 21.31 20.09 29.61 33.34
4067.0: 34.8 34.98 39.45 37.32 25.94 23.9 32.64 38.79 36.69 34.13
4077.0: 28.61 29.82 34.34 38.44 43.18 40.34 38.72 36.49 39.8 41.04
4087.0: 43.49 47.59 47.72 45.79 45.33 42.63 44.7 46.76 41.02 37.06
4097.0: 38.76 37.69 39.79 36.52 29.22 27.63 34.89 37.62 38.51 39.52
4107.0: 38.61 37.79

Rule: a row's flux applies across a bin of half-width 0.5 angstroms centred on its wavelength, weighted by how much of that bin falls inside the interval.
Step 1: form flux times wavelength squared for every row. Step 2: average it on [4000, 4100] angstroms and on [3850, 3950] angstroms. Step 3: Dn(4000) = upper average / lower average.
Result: 2.0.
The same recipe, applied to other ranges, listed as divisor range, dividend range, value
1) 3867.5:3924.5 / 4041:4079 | 1.65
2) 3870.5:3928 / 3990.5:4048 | 1.73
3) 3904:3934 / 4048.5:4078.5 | 1.99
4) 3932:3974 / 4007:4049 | 2.35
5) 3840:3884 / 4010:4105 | 1.89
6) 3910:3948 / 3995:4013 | 2.21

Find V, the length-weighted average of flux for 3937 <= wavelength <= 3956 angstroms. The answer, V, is 19.8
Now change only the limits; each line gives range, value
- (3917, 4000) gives 20.1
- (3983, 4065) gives 34.3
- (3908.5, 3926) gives 23.1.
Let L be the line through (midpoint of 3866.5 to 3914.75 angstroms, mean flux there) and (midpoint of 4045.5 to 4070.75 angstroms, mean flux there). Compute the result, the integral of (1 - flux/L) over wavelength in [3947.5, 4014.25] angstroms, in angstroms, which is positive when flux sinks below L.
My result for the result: 5.3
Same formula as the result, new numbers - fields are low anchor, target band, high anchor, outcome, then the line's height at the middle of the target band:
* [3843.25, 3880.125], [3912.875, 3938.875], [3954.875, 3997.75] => 8.9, 22.4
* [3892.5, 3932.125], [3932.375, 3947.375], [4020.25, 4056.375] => 7.2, 23.3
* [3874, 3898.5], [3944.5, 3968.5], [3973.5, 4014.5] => 8.1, 28.7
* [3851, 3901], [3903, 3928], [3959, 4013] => 1.6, 22.9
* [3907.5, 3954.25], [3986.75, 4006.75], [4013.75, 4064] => -3.8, 28.3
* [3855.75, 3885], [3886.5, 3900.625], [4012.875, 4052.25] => 0.3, 22.3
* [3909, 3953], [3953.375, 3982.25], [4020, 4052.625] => 6.0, 23.4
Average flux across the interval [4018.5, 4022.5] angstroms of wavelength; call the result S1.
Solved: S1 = 37.6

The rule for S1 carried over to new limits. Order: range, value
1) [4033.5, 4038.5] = 36.4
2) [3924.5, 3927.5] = 16.3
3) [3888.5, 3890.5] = 19.2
